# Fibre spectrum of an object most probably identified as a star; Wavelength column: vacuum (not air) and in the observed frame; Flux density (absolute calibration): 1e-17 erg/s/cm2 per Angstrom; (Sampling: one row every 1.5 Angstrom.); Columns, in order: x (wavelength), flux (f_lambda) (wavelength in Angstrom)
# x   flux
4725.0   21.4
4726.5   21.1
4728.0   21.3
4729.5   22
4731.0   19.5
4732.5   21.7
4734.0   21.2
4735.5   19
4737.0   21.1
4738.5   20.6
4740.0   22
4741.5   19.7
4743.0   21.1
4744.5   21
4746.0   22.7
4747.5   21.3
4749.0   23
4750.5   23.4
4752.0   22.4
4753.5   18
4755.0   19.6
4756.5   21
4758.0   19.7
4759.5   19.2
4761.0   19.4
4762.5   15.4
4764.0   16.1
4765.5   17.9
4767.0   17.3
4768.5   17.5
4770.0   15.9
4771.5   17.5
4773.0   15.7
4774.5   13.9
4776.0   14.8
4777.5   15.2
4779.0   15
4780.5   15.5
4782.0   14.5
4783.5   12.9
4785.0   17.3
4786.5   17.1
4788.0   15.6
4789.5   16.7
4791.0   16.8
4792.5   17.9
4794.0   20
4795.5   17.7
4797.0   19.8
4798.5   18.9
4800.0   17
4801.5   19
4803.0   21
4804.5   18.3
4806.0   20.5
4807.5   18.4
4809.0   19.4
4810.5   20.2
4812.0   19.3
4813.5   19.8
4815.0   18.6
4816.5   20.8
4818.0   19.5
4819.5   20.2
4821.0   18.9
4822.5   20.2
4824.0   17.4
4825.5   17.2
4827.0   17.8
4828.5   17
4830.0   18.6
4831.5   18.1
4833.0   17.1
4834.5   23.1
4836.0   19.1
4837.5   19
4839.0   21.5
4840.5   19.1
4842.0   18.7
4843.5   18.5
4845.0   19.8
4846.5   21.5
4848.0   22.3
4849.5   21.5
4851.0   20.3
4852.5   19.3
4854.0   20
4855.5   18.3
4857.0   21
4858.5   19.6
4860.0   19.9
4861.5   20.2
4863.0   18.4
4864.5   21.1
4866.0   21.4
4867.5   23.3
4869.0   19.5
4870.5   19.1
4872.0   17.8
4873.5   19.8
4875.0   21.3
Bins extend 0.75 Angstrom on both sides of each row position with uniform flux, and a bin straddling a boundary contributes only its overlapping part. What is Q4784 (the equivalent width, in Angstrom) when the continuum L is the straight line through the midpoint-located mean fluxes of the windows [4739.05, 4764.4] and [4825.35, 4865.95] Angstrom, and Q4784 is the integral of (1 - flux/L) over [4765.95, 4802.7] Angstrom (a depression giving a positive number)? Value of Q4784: 6.19 Angstrom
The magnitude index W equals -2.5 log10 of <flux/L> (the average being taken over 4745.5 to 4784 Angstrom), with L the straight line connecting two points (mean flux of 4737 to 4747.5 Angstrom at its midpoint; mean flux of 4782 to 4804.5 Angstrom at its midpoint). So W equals 0.11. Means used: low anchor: 21.2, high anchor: 17.6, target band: 17.9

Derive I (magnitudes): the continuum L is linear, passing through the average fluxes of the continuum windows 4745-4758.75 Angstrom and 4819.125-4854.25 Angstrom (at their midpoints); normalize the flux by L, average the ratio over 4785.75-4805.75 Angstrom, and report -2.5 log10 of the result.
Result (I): 0.12 mag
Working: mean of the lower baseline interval 21.2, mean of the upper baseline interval 19.4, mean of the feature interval 18.2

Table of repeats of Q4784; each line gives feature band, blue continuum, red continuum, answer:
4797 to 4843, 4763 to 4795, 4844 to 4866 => -1.9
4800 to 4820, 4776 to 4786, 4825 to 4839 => -2.7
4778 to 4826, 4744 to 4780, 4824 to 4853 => 2.0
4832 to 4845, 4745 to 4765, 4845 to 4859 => 0.5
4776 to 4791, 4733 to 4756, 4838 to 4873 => 3.7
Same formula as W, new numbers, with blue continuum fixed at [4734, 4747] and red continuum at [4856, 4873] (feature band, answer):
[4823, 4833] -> 0.150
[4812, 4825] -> 0.056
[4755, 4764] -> 0.112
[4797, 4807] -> 0.074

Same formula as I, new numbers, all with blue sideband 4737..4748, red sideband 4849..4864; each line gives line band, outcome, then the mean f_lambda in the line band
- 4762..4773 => 0.24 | 16.8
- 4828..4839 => 0.06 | 19.1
